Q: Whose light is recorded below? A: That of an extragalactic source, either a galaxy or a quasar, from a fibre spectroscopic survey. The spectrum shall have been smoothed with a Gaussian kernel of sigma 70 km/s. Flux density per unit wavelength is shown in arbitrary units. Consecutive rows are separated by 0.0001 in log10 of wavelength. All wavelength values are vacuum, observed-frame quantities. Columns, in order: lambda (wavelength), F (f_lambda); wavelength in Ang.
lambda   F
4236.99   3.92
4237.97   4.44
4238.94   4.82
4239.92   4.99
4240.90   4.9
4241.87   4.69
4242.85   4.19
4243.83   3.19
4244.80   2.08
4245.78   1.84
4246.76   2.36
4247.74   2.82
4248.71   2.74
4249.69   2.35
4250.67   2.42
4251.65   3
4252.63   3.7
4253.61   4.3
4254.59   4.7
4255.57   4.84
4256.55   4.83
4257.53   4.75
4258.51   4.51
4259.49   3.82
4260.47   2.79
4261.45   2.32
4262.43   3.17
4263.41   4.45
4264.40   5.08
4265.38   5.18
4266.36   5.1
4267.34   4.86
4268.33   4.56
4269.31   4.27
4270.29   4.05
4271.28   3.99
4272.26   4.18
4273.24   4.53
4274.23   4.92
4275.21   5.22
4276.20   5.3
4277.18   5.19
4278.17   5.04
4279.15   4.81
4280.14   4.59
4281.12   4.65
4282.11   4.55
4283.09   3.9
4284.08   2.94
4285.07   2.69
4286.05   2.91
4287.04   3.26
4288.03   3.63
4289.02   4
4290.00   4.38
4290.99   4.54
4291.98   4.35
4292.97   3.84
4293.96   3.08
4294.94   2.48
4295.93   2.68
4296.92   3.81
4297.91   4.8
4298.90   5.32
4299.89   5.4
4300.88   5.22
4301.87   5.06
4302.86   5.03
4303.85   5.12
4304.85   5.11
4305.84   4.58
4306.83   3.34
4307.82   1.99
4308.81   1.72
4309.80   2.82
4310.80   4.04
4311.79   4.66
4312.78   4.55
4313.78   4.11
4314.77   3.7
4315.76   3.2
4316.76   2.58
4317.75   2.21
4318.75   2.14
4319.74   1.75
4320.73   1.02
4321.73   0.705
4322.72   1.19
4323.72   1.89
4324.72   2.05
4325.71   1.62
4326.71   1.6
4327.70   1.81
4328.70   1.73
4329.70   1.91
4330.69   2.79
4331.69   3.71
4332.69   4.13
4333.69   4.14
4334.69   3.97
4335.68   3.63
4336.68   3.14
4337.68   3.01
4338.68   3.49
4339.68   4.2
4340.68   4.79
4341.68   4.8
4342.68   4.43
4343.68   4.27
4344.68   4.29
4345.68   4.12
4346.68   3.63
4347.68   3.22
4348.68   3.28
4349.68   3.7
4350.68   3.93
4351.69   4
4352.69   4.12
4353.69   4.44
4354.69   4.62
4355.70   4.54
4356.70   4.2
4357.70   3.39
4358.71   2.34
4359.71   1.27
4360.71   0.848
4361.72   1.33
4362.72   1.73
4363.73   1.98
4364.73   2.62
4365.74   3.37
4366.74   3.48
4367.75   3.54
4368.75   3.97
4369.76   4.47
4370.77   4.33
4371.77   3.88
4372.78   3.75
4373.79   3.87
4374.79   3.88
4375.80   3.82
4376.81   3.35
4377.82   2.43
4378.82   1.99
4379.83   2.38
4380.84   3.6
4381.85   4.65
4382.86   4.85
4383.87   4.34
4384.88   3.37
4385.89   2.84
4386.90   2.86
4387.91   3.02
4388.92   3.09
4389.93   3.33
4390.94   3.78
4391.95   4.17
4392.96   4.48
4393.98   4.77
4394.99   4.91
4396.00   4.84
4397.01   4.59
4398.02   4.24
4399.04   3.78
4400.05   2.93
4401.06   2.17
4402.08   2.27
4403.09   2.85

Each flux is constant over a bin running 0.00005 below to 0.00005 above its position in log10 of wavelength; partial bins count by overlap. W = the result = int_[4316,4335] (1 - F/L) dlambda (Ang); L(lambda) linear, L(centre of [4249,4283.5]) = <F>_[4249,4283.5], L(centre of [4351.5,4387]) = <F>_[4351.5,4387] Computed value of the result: 7.49 Ang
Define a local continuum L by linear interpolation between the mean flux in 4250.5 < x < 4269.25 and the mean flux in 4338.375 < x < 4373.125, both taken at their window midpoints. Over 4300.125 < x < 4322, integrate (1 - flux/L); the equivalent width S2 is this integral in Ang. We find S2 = 2.3 Ang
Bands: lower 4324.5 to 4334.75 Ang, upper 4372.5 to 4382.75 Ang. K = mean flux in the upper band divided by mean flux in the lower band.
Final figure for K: 1.30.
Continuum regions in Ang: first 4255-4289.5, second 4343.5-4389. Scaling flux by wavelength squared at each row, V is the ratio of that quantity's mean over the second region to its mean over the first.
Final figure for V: 0.84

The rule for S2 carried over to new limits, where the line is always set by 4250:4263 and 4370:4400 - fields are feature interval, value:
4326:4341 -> 2.4 Ang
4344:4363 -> 2.1 Ang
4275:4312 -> -3.2 Ang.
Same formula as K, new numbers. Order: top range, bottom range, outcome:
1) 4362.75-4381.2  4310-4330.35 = 1.37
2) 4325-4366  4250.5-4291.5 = 0.78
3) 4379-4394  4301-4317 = 0.93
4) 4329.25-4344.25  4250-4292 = 0.90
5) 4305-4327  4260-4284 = 0.60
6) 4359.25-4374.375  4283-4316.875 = 0.77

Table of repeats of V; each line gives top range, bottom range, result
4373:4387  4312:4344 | 1.20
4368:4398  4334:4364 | 1.10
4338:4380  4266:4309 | 0.85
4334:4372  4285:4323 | 1.02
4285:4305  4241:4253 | 1.41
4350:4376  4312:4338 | 1.30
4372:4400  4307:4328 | 1.56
